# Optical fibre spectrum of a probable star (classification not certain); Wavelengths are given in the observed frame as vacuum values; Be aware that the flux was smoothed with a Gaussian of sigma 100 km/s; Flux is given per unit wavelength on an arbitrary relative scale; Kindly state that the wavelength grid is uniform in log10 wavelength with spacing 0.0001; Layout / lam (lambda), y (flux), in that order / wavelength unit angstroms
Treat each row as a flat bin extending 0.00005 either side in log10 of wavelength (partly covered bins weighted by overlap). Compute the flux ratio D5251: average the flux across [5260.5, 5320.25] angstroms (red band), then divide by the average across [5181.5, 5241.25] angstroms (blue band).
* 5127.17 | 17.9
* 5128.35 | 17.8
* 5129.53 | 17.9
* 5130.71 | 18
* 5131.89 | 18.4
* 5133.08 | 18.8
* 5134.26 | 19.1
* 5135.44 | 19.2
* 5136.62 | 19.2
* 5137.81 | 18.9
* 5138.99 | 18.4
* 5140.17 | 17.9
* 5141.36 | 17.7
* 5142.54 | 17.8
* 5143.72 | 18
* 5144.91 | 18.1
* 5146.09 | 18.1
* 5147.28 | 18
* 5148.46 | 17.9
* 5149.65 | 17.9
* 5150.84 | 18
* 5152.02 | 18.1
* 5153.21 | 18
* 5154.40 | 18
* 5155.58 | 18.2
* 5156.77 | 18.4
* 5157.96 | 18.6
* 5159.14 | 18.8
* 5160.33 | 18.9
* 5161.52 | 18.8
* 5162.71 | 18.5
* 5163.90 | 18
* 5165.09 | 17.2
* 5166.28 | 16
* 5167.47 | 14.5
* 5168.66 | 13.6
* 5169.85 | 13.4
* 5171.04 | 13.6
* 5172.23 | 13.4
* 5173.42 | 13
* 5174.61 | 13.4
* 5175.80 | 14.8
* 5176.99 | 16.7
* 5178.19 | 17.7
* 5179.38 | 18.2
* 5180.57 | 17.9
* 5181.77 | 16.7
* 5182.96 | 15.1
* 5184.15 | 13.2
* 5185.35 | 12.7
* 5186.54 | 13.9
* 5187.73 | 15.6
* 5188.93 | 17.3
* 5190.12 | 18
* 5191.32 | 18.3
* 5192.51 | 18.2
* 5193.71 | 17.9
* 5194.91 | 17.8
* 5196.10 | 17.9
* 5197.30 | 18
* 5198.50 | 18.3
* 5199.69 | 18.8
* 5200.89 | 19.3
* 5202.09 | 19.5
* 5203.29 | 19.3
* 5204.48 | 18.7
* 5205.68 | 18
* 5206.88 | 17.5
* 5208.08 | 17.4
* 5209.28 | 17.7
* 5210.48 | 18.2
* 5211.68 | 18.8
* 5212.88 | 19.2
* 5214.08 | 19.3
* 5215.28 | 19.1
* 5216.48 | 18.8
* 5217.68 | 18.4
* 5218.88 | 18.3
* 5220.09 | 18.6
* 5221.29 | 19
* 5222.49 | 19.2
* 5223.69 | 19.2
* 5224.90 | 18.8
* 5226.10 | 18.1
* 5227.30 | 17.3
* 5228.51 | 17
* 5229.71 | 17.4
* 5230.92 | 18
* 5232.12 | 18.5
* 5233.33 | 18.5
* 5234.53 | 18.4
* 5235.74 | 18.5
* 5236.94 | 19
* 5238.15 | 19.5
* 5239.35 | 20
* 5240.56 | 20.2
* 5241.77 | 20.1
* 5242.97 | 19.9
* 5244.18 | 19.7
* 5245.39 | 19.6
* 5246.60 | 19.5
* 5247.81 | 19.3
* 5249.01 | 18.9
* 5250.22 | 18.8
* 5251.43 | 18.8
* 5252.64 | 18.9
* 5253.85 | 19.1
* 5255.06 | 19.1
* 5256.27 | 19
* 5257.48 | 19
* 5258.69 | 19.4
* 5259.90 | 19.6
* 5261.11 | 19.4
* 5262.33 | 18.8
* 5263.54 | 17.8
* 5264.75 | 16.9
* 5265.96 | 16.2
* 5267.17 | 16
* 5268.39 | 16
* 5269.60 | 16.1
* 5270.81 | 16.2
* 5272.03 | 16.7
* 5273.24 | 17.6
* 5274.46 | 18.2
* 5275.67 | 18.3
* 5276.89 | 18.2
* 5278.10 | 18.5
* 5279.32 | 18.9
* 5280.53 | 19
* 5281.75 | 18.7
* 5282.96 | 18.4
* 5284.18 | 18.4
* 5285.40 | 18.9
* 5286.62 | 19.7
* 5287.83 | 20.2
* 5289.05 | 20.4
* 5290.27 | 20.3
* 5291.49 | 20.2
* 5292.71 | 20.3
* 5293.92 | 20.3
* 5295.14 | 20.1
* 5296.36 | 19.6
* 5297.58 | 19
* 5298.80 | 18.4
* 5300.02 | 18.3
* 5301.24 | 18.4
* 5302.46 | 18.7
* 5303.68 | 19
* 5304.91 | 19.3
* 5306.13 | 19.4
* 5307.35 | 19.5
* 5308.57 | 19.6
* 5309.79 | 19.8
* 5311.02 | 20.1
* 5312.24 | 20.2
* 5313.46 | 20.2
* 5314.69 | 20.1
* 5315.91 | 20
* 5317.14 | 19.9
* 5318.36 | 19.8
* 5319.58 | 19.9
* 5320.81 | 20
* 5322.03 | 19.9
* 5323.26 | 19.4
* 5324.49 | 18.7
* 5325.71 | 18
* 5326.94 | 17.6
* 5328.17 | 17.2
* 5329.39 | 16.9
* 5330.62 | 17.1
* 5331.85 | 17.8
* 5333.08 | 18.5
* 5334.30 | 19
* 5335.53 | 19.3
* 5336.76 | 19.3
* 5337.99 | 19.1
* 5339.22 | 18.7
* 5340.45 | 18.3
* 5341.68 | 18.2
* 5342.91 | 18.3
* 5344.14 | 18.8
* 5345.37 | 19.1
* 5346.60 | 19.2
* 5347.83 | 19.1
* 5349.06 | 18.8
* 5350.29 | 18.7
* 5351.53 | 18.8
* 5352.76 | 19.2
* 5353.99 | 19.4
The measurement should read 1.05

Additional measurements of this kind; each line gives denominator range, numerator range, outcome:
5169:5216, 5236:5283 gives 1.09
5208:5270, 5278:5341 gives 1.03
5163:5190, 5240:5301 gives 1.22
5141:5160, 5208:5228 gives 1.02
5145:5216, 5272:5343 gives 1.11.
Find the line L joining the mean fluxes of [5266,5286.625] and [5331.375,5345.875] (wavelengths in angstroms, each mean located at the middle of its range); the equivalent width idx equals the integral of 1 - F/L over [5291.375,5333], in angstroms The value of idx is -2.0 angstroms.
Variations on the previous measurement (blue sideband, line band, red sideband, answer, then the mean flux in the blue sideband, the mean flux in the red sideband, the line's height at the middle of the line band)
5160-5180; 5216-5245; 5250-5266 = -1.6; 15.8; 18.7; 17.8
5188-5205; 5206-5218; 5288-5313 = 0.1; 18.3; 19.6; 18.5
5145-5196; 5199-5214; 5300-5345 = -1.1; 16.7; 19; 17.2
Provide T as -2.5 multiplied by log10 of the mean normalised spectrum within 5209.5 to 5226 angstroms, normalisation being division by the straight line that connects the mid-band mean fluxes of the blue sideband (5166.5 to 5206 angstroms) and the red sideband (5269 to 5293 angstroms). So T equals -0.098 mag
